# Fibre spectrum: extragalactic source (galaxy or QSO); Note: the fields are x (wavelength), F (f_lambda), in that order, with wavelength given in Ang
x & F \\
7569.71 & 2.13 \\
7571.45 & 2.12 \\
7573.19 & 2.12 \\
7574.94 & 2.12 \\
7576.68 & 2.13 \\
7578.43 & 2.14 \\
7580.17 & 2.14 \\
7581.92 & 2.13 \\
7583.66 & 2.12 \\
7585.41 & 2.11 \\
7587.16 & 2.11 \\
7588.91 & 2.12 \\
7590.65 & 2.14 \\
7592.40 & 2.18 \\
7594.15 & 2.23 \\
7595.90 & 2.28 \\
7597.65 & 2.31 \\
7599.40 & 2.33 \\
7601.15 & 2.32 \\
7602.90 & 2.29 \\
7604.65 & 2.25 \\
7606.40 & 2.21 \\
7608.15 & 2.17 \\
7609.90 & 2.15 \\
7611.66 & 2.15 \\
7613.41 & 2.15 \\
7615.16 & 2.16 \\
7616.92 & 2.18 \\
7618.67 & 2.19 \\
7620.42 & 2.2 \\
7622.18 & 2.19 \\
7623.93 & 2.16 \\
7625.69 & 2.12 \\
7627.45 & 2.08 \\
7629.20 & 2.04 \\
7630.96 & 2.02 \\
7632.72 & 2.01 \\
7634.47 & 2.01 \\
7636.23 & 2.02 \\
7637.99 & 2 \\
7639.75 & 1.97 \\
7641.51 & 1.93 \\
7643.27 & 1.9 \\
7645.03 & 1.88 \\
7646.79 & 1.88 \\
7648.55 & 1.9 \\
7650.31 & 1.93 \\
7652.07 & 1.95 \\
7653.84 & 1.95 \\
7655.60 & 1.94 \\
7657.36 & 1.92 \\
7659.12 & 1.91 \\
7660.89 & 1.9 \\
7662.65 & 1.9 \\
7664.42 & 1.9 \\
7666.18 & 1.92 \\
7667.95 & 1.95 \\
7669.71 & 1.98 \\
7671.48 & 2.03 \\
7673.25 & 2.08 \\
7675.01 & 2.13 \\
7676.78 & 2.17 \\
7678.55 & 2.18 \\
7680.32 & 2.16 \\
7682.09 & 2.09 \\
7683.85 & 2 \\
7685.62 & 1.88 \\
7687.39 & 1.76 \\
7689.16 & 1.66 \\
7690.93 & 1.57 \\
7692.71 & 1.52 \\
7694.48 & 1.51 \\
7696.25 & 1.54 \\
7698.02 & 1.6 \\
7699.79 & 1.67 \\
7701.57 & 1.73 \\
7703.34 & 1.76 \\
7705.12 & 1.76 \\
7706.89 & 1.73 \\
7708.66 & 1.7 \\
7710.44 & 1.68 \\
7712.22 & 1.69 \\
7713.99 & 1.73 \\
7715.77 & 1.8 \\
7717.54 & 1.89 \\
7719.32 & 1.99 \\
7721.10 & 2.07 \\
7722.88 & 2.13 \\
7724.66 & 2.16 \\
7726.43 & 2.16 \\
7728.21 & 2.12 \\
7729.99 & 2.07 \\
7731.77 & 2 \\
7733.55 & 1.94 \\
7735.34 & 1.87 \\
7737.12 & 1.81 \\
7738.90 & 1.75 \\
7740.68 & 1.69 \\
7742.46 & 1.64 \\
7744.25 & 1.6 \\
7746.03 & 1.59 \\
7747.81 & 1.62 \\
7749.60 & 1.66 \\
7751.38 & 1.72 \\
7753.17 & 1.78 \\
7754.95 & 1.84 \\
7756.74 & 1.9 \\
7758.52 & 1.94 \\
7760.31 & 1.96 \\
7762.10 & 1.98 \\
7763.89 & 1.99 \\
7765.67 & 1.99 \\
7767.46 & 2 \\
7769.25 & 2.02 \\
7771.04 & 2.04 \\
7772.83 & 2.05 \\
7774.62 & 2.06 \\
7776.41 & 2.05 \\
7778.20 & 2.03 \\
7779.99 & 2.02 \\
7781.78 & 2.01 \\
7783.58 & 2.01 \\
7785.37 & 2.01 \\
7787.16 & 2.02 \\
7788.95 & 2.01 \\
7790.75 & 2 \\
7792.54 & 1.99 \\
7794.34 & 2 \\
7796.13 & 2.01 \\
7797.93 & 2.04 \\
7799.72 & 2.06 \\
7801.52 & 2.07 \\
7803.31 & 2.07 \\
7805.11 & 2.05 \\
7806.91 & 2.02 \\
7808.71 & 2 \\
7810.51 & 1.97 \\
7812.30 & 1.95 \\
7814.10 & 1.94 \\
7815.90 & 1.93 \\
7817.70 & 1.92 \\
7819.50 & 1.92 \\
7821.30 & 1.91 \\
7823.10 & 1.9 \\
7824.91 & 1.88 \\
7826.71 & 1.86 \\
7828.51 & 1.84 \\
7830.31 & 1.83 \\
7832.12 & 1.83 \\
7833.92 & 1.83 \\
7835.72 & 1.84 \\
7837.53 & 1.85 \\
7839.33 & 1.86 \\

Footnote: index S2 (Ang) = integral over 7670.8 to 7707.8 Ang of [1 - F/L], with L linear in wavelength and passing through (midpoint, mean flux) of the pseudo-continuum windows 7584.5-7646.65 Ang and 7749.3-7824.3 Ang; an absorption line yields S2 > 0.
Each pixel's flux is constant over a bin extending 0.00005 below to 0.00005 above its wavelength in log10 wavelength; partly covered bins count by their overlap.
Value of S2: 4.1 Ang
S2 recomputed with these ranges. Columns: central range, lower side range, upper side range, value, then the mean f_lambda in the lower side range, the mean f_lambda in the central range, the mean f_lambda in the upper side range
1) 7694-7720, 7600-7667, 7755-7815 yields 3.94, 2.05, 1.72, 2.01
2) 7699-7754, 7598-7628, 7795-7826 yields 6.59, 2.2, 1.82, 1.98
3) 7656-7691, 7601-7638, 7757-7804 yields 2.24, 2.14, 1.96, 2.02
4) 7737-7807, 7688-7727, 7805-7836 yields -2.87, 1.77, 1.93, 1.91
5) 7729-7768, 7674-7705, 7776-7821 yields 1.74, 1.82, 1.83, 2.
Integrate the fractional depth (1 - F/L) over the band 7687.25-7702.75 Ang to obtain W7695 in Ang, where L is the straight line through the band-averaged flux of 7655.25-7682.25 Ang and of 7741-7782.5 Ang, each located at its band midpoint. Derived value 2.8 Ang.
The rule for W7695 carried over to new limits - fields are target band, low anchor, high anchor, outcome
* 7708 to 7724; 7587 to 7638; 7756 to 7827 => 1.6 Ang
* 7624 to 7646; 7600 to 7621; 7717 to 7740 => 1.6 Ang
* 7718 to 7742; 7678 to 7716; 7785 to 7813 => -1.8 Ang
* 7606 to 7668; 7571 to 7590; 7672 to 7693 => 0.1 Ang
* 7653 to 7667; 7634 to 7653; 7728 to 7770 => 0.1 Ang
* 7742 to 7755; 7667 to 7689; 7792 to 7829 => 2.1 Ang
